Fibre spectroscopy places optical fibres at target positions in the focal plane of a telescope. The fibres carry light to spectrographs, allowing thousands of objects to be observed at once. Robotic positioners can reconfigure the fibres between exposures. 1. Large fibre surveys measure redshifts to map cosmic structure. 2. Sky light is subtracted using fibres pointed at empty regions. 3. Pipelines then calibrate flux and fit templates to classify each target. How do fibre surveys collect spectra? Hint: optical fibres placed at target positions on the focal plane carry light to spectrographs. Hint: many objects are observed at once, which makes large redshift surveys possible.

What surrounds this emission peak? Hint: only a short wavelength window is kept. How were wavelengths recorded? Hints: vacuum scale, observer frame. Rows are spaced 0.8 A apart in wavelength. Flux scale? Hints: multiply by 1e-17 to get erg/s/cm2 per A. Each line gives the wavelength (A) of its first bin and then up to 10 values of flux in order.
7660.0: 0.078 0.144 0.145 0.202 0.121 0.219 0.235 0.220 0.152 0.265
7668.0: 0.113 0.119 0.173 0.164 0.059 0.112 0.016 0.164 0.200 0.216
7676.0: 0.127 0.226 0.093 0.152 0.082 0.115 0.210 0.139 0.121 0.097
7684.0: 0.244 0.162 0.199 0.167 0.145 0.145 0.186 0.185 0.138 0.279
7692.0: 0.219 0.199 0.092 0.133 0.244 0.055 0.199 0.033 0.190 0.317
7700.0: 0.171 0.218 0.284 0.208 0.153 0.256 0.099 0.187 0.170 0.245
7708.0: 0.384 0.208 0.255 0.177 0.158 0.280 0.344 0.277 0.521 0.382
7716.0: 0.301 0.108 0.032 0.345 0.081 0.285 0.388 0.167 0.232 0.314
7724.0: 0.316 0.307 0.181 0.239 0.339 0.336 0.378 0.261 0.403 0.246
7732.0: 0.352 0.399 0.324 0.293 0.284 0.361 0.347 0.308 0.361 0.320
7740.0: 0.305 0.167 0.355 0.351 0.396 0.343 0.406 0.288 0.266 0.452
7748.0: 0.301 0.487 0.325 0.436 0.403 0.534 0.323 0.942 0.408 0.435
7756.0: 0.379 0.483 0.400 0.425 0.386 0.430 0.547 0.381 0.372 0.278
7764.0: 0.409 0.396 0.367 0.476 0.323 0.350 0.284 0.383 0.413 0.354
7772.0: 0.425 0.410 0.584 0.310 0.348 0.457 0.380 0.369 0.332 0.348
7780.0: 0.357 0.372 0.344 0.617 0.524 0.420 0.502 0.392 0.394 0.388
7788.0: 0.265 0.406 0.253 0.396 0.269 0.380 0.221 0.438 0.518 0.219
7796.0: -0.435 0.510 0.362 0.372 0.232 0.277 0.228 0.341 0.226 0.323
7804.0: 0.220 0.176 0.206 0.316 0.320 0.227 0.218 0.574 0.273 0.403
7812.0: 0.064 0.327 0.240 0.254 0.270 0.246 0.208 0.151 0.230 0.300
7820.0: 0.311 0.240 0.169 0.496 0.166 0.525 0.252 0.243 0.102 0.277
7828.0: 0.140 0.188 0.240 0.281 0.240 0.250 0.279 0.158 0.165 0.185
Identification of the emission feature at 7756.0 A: Mg II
